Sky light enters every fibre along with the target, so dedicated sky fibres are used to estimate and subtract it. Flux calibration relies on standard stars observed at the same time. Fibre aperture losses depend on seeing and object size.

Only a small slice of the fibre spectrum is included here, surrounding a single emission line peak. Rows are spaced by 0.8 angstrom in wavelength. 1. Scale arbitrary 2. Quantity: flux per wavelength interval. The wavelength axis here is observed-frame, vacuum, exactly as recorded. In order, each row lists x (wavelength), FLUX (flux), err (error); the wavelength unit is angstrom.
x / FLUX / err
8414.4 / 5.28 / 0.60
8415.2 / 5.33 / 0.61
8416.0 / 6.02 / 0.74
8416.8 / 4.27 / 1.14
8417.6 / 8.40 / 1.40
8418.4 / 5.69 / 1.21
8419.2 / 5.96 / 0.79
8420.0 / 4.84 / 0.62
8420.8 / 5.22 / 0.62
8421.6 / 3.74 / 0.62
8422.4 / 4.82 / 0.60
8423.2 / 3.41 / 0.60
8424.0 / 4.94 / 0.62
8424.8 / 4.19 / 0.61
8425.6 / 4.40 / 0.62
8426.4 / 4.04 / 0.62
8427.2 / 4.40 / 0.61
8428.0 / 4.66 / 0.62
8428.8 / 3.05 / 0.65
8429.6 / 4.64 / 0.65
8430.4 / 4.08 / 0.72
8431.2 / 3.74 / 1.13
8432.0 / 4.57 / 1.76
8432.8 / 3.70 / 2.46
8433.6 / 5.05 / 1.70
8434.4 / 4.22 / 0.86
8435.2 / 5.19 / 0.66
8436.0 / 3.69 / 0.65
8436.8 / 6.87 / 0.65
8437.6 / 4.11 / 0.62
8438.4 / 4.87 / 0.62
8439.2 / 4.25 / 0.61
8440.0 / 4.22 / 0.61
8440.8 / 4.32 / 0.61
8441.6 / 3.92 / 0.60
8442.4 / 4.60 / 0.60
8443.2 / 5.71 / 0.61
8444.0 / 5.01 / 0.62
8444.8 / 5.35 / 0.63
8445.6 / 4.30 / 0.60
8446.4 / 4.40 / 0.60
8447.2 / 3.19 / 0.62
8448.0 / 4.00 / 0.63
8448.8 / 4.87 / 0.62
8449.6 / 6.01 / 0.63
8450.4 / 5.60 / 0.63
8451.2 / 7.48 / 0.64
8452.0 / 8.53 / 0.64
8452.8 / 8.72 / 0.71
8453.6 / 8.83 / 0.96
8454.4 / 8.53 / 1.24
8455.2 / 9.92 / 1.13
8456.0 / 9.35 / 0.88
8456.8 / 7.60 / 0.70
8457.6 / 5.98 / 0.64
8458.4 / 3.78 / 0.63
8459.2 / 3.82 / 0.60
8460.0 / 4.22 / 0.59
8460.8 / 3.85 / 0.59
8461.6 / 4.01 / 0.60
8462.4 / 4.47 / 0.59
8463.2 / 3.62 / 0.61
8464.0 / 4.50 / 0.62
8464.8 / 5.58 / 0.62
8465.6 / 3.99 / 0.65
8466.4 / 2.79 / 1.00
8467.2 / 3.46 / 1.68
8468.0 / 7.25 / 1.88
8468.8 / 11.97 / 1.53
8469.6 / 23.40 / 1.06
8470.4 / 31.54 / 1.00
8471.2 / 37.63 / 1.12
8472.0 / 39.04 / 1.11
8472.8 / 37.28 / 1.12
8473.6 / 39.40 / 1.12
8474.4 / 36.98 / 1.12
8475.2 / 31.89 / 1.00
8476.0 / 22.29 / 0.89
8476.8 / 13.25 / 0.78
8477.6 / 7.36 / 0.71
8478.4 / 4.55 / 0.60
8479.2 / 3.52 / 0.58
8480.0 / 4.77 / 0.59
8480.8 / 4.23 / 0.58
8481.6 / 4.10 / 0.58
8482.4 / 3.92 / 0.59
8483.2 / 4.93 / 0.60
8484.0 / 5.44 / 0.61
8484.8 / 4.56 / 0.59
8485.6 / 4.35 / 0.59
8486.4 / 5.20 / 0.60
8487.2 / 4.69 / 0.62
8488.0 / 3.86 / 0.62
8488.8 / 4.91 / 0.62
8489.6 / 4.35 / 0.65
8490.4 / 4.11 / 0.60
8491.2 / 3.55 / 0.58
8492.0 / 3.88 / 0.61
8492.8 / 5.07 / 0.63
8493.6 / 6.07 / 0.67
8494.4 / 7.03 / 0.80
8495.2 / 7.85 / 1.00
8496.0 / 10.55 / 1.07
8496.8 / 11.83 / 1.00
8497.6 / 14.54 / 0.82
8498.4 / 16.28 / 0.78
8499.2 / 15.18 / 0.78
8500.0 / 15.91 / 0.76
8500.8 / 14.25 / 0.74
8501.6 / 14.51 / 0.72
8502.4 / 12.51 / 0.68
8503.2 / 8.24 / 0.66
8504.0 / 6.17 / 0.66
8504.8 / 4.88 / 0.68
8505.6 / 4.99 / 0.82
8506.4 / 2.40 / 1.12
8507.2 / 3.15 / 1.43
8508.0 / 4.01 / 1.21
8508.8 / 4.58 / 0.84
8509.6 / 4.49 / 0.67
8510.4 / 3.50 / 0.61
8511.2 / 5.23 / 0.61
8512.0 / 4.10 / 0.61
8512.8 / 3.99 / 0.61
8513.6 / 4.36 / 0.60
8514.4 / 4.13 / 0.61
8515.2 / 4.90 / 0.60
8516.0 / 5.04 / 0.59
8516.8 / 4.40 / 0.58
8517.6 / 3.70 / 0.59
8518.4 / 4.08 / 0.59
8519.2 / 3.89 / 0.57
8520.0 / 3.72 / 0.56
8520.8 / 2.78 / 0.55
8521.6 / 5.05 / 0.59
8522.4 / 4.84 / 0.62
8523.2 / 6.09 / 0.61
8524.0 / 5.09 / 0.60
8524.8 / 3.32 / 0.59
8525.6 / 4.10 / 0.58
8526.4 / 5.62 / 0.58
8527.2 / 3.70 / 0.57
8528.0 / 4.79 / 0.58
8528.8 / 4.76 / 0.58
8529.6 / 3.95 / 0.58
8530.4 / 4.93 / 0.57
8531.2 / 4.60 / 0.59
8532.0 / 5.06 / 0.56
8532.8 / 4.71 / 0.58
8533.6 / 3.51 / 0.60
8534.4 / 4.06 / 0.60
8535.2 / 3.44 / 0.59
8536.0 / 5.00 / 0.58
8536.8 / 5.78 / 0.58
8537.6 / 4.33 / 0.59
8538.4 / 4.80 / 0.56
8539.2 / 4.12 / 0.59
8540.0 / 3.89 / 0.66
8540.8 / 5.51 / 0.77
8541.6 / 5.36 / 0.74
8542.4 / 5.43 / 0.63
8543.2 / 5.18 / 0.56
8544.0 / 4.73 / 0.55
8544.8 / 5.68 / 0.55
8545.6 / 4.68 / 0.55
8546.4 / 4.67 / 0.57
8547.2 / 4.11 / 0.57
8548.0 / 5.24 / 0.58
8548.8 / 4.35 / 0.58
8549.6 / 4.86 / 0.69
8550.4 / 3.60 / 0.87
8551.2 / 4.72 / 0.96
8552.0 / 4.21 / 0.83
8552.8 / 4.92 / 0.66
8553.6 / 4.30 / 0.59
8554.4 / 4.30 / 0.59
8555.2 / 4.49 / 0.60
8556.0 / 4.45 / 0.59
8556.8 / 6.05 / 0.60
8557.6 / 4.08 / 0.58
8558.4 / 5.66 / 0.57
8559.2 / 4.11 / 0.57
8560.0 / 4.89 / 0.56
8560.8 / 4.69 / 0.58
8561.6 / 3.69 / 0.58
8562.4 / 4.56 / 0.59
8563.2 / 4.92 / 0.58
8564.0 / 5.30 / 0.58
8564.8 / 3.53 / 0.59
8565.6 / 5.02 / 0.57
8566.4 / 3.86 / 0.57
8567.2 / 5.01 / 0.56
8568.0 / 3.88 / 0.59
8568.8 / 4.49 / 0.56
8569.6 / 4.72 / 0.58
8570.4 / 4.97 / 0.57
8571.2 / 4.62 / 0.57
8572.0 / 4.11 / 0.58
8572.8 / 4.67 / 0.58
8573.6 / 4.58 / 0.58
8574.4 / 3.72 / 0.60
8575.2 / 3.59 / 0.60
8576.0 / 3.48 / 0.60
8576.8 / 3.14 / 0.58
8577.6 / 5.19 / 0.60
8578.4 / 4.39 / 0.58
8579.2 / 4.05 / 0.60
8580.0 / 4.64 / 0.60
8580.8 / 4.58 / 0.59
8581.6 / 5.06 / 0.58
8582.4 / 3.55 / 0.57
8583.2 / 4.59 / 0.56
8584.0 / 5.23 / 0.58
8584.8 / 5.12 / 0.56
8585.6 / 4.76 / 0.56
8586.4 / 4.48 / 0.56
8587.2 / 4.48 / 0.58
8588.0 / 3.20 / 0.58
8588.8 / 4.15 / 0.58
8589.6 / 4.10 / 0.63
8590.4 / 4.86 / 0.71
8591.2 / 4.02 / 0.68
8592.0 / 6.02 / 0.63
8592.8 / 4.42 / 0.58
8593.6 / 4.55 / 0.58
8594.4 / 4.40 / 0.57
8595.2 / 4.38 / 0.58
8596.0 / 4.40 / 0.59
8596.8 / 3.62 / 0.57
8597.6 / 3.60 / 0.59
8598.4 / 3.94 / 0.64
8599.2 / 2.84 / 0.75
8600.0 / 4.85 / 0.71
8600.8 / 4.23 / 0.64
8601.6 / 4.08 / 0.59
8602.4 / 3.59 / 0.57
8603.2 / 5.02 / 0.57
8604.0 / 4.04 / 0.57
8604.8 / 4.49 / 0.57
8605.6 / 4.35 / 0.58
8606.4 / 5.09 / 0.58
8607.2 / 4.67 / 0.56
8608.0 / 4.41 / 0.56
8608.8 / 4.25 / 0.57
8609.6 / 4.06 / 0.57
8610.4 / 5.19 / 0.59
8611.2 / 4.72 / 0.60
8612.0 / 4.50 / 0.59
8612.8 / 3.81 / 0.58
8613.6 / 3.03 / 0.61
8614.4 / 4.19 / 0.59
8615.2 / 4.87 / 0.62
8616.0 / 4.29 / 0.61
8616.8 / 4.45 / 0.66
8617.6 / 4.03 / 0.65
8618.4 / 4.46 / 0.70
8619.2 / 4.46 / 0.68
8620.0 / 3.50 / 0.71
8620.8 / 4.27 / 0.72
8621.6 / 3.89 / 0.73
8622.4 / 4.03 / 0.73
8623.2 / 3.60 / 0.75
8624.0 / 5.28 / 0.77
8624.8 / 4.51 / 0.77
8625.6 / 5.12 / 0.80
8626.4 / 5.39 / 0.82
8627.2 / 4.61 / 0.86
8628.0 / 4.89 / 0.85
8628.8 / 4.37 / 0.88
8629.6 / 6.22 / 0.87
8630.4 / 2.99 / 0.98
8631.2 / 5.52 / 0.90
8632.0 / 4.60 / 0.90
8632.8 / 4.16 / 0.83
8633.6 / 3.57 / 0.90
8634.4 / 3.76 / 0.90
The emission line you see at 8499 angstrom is [N II]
